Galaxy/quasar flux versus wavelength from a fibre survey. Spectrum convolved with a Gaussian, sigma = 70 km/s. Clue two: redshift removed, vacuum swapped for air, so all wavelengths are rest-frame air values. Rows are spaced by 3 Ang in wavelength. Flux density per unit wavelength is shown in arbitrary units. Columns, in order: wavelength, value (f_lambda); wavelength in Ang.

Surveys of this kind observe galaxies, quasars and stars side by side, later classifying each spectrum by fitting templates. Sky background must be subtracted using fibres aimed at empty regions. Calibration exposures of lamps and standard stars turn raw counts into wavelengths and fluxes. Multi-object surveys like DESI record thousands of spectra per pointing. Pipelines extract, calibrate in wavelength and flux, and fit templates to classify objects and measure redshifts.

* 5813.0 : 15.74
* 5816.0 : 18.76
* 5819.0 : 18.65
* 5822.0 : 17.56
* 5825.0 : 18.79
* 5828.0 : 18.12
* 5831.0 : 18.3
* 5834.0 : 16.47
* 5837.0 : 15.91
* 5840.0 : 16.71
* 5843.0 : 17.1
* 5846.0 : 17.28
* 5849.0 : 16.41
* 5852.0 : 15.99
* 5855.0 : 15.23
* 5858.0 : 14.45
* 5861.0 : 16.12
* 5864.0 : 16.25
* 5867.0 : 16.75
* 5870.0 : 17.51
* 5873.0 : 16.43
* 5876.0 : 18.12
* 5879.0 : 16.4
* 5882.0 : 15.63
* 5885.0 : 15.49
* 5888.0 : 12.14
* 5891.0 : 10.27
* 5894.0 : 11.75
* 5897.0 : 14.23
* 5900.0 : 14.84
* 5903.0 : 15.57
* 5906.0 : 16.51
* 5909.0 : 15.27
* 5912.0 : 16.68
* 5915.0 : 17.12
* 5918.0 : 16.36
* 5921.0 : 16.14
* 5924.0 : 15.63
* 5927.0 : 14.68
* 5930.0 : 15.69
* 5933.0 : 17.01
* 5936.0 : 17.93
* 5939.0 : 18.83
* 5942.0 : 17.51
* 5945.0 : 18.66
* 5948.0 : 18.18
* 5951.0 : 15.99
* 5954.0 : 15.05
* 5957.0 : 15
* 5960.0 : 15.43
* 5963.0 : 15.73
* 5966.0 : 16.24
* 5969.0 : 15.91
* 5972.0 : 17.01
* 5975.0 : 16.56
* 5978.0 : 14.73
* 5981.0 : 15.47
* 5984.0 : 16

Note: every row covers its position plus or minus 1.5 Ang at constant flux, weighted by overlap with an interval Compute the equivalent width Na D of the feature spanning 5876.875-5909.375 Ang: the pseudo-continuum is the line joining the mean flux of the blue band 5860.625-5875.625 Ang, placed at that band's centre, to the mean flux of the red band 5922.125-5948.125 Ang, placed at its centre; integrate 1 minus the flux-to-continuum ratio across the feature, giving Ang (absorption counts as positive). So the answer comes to 4.73 Ang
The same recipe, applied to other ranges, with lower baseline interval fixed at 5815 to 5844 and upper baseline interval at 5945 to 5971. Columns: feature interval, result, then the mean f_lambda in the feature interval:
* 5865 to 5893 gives 2.8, 15.4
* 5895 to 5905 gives 1.2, 14.8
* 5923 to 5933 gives 0.5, 15.6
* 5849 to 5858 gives 0.9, 15.5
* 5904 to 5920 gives 0.3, 16.4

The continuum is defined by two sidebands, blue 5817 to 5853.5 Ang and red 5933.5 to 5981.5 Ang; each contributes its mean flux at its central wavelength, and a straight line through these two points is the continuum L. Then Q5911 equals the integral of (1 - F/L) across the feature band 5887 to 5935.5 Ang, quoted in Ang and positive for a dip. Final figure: 5.0 Ang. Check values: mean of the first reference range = 17.3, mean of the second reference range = 16.5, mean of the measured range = 15.1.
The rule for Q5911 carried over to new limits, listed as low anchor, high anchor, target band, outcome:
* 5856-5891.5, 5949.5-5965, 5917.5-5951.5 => -3.12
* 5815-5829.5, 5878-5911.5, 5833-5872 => 0.87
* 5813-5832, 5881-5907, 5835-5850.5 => 0.27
